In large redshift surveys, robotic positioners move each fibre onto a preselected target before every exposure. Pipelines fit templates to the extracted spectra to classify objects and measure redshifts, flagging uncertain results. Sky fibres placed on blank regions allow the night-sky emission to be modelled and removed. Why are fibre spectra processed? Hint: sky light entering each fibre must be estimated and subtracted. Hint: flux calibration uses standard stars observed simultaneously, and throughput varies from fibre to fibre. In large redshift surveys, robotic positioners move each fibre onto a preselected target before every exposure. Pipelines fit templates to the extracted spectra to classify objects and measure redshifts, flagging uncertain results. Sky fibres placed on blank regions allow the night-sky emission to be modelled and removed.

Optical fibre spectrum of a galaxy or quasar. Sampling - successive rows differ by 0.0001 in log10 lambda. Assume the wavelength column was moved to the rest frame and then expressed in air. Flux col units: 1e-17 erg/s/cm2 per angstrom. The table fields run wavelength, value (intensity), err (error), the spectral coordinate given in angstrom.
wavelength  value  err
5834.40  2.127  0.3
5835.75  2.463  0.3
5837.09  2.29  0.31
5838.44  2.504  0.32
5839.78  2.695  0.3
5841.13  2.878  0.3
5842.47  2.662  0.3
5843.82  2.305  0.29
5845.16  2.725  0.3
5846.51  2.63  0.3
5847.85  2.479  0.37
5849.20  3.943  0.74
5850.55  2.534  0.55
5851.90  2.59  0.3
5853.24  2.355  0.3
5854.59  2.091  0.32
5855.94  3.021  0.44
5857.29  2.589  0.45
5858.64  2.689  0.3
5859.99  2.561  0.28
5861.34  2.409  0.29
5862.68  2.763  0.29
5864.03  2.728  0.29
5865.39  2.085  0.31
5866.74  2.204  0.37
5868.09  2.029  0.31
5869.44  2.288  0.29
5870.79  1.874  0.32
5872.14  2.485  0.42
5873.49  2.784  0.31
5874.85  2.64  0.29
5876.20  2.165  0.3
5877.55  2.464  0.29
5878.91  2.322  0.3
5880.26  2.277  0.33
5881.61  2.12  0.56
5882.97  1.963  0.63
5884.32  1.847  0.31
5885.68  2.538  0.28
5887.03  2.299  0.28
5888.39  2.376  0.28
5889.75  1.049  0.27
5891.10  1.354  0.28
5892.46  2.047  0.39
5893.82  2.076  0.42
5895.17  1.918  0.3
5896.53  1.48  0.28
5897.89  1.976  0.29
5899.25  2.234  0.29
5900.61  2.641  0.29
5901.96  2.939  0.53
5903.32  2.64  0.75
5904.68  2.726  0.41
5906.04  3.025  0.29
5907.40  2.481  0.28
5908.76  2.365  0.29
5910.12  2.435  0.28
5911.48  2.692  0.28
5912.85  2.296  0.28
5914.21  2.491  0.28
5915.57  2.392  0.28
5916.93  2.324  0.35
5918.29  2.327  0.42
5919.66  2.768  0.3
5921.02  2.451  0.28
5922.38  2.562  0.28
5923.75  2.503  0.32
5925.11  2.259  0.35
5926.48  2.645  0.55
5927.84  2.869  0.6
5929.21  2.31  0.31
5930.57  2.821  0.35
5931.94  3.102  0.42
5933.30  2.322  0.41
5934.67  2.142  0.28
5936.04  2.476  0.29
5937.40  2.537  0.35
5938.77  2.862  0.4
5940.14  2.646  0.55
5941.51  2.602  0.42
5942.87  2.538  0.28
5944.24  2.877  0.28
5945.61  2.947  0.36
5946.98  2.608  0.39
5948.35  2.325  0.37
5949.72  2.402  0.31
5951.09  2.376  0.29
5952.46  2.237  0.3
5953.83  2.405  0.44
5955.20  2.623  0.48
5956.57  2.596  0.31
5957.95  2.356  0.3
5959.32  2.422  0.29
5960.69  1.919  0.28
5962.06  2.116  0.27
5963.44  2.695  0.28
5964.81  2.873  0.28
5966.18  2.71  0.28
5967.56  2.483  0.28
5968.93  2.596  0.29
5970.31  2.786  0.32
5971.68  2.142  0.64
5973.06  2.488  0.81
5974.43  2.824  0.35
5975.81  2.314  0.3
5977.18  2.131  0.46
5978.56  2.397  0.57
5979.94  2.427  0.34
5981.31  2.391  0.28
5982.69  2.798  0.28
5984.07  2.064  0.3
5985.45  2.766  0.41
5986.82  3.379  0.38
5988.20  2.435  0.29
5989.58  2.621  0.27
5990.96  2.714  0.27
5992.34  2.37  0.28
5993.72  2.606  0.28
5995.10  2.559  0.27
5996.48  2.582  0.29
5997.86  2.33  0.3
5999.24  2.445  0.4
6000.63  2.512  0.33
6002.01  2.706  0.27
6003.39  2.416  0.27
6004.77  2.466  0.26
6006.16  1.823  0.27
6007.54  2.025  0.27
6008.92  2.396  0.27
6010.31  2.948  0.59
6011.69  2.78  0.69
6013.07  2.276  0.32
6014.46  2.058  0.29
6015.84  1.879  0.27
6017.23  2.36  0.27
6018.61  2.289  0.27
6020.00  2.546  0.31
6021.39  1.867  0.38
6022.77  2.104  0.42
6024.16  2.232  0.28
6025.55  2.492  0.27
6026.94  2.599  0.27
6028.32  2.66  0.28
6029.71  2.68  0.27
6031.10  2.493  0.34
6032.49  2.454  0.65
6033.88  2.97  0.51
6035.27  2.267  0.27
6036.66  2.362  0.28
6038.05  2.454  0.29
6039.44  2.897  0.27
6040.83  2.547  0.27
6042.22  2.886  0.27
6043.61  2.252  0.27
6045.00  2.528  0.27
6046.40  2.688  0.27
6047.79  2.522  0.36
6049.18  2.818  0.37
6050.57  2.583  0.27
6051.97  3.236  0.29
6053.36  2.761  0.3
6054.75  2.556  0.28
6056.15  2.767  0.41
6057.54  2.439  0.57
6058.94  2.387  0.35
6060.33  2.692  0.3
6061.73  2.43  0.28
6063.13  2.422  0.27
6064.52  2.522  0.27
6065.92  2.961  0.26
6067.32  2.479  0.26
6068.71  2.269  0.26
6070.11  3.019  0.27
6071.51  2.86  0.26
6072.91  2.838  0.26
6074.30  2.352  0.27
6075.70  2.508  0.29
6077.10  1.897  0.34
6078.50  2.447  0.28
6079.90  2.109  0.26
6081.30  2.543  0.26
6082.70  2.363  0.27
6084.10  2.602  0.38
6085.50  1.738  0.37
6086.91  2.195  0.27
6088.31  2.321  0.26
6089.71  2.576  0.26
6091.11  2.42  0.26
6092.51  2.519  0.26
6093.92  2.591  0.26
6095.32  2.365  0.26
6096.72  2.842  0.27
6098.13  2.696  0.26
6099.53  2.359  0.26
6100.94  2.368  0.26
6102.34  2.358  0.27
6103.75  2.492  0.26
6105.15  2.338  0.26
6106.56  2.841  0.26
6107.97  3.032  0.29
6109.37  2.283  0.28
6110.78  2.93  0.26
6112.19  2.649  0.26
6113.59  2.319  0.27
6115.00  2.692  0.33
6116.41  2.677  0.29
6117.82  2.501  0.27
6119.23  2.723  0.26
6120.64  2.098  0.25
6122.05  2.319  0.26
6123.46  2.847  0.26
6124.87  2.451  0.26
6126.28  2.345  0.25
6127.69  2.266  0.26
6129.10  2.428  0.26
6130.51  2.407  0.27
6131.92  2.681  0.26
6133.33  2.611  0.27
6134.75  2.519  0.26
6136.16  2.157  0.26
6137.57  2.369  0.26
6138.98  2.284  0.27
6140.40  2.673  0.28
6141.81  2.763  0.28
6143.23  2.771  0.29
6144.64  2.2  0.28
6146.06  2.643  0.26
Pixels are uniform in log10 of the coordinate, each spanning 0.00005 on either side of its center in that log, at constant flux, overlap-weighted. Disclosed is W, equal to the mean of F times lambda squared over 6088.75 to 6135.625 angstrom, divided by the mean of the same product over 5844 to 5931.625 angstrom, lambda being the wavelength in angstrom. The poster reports 1.1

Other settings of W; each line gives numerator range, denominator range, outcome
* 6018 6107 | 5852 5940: 1.11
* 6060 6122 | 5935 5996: 1.03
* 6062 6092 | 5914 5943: 1.01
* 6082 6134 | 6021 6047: 1.02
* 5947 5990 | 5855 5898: 1.15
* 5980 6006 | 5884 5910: 1.18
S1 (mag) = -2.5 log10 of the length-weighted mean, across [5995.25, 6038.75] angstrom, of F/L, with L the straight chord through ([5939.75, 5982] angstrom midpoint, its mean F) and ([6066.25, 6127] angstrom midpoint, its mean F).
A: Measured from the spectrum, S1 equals 0.04 mag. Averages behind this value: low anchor 2.49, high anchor 2.5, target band 2.4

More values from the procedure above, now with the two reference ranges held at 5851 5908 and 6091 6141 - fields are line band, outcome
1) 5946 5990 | -0.05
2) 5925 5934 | -0.12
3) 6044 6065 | -0.07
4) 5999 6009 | 0.04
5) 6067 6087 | 0.03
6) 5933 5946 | -0.10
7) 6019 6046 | -0.02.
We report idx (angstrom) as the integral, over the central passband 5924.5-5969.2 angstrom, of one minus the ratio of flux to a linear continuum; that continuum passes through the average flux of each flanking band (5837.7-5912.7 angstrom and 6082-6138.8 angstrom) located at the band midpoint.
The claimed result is -2.1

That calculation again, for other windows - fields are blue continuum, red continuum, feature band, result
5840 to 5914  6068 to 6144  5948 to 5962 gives 0.4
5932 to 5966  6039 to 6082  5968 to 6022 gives 1.9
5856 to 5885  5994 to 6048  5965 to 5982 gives -0.5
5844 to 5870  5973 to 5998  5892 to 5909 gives 1.3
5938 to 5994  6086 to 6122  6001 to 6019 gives 1.3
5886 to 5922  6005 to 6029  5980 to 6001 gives -2.3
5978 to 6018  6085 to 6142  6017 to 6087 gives -1.0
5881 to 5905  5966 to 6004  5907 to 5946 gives -4.9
